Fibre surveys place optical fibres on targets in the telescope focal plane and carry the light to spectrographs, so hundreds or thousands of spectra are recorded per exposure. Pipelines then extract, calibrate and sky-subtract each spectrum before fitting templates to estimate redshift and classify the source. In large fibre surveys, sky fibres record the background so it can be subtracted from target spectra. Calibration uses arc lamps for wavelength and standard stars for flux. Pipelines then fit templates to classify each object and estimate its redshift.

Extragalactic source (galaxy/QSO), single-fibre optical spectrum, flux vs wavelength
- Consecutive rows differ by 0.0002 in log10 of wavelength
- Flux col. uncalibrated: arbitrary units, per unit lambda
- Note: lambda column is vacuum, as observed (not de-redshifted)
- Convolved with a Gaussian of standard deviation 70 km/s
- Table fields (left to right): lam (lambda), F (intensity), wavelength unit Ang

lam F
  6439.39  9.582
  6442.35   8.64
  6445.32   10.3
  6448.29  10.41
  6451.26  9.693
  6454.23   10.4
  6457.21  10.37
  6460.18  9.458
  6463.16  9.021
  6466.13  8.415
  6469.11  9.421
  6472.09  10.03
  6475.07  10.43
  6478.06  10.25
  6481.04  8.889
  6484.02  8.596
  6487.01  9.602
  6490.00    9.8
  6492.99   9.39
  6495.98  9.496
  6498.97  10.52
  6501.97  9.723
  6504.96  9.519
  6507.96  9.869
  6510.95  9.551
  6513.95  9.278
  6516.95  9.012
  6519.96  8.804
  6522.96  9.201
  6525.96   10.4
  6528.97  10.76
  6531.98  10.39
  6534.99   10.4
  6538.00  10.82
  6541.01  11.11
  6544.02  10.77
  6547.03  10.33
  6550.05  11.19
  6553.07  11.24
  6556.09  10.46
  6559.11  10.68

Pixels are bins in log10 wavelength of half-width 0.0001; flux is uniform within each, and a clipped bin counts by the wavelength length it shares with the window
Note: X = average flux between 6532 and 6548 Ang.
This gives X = 10.7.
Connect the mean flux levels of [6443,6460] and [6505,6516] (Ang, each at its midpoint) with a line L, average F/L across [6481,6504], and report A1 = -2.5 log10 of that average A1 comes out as 0.02 mag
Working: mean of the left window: 10.1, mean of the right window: 9.54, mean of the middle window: 9.54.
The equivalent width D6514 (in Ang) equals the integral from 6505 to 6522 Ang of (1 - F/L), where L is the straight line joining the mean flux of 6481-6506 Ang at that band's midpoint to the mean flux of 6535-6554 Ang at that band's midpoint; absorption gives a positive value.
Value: 1.2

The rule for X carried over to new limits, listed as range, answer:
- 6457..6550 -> 9.81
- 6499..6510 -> 9.81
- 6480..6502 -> 9.5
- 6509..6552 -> 10.2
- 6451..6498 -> 9.59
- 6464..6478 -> 9.62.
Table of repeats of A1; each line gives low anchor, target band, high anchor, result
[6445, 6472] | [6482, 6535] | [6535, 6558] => 0.07 mag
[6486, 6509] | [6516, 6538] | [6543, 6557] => 0.04 mag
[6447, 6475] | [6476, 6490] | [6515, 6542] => 0.05 mag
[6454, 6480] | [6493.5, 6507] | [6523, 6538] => 0.03 mag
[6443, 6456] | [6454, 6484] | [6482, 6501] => 0.03 mag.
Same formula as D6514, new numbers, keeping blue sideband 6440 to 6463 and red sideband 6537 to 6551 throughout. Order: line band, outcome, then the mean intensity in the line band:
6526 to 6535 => 0.1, 10.5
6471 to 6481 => 0.0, 10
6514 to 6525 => 1.5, 9.11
